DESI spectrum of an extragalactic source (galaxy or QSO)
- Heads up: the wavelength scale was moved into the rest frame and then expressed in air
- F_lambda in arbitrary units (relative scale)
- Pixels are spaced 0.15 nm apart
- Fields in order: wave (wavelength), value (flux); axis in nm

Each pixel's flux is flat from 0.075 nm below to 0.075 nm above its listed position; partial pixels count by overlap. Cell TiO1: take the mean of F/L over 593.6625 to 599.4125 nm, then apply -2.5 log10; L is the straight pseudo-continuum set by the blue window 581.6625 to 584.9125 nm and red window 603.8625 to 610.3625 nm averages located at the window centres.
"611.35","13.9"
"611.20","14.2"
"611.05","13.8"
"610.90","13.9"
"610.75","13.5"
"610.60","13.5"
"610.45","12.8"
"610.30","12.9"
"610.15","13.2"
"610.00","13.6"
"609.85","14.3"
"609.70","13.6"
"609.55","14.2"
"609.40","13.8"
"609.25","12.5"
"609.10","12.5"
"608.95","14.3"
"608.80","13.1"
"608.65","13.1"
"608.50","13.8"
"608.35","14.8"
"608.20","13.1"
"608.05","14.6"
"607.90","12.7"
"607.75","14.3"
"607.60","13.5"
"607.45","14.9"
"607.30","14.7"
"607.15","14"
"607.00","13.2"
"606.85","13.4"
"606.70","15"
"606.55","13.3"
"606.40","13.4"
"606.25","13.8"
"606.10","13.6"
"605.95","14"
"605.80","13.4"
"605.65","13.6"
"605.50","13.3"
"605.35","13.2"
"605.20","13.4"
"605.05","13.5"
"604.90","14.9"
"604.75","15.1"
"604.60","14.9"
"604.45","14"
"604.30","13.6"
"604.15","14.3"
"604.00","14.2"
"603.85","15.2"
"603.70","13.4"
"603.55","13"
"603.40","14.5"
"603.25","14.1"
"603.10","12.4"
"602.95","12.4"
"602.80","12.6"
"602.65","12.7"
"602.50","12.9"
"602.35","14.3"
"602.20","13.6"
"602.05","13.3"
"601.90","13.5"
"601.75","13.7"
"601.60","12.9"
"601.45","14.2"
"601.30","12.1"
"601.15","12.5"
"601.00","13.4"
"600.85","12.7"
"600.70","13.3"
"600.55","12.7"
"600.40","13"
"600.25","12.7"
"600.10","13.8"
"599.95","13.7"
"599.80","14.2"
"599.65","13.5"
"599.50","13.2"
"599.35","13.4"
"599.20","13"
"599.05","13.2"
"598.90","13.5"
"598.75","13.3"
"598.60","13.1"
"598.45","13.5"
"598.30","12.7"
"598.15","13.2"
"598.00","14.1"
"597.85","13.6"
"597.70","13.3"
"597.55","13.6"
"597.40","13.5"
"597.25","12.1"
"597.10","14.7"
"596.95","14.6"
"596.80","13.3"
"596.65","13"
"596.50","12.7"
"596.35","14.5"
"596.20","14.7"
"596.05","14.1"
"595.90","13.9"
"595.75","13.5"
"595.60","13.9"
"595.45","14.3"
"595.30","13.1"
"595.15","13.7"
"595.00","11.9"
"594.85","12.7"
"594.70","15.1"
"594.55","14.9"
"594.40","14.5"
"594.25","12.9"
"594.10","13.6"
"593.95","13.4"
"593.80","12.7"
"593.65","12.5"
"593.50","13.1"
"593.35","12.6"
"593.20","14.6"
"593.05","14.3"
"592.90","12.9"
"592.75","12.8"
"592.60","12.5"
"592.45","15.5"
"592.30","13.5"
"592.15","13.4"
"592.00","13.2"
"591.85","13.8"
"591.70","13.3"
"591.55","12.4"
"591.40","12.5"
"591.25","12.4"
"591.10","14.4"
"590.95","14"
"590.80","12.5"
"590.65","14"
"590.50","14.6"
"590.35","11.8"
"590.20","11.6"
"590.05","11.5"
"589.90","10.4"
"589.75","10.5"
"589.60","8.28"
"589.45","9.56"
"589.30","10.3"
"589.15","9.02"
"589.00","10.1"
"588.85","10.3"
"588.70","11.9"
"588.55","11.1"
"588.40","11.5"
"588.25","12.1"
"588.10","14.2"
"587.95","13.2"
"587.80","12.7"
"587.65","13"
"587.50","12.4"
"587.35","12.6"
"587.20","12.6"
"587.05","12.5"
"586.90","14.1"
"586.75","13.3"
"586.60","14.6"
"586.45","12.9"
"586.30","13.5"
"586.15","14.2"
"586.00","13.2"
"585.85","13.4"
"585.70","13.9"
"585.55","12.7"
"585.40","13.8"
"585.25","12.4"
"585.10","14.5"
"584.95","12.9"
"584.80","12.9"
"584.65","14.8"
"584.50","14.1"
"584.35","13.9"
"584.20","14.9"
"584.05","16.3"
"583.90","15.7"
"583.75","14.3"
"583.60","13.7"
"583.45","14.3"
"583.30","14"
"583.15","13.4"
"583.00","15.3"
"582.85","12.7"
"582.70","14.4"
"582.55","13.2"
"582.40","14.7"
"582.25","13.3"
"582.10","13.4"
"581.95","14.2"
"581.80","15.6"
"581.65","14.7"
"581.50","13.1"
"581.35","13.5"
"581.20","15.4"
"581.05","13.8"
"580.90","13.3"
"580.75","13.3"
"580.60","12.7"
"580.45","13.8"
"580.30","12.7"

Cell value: 0.04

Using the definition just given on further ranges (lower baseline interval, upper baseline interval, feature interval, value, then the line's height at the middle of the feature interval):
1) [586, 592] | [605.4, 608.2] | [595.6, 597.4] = -0.065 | 12.9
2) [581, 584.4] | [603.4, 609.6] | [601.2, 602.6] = 0.044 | 13.9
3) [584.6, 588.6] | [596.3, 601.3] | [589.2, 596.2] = 0.021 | 13.2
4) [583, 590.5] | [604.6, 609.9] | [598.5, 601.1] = 0.012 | 13.4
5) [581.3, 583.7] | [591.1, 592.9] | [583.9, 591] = 0.077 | 13.6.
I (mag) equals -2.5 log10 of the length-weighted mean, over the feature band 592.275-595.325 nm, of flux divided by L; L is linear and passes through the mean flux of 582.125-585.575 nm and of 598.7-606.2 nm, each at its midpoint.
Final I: 0.02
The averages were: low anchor 14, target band 13.5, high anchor 13.5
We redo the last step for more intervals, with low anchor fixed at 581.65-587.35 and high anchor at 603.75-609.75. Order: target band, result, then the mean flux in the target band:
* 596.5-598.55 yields 0.03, 13.4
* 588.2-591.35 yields 0.20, 11.5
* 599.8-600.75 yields 0.05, 13.3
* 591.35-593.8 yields 0.05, 13.3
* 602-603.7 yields 0.05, 13.3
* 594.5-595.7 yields 0.01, 13.7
